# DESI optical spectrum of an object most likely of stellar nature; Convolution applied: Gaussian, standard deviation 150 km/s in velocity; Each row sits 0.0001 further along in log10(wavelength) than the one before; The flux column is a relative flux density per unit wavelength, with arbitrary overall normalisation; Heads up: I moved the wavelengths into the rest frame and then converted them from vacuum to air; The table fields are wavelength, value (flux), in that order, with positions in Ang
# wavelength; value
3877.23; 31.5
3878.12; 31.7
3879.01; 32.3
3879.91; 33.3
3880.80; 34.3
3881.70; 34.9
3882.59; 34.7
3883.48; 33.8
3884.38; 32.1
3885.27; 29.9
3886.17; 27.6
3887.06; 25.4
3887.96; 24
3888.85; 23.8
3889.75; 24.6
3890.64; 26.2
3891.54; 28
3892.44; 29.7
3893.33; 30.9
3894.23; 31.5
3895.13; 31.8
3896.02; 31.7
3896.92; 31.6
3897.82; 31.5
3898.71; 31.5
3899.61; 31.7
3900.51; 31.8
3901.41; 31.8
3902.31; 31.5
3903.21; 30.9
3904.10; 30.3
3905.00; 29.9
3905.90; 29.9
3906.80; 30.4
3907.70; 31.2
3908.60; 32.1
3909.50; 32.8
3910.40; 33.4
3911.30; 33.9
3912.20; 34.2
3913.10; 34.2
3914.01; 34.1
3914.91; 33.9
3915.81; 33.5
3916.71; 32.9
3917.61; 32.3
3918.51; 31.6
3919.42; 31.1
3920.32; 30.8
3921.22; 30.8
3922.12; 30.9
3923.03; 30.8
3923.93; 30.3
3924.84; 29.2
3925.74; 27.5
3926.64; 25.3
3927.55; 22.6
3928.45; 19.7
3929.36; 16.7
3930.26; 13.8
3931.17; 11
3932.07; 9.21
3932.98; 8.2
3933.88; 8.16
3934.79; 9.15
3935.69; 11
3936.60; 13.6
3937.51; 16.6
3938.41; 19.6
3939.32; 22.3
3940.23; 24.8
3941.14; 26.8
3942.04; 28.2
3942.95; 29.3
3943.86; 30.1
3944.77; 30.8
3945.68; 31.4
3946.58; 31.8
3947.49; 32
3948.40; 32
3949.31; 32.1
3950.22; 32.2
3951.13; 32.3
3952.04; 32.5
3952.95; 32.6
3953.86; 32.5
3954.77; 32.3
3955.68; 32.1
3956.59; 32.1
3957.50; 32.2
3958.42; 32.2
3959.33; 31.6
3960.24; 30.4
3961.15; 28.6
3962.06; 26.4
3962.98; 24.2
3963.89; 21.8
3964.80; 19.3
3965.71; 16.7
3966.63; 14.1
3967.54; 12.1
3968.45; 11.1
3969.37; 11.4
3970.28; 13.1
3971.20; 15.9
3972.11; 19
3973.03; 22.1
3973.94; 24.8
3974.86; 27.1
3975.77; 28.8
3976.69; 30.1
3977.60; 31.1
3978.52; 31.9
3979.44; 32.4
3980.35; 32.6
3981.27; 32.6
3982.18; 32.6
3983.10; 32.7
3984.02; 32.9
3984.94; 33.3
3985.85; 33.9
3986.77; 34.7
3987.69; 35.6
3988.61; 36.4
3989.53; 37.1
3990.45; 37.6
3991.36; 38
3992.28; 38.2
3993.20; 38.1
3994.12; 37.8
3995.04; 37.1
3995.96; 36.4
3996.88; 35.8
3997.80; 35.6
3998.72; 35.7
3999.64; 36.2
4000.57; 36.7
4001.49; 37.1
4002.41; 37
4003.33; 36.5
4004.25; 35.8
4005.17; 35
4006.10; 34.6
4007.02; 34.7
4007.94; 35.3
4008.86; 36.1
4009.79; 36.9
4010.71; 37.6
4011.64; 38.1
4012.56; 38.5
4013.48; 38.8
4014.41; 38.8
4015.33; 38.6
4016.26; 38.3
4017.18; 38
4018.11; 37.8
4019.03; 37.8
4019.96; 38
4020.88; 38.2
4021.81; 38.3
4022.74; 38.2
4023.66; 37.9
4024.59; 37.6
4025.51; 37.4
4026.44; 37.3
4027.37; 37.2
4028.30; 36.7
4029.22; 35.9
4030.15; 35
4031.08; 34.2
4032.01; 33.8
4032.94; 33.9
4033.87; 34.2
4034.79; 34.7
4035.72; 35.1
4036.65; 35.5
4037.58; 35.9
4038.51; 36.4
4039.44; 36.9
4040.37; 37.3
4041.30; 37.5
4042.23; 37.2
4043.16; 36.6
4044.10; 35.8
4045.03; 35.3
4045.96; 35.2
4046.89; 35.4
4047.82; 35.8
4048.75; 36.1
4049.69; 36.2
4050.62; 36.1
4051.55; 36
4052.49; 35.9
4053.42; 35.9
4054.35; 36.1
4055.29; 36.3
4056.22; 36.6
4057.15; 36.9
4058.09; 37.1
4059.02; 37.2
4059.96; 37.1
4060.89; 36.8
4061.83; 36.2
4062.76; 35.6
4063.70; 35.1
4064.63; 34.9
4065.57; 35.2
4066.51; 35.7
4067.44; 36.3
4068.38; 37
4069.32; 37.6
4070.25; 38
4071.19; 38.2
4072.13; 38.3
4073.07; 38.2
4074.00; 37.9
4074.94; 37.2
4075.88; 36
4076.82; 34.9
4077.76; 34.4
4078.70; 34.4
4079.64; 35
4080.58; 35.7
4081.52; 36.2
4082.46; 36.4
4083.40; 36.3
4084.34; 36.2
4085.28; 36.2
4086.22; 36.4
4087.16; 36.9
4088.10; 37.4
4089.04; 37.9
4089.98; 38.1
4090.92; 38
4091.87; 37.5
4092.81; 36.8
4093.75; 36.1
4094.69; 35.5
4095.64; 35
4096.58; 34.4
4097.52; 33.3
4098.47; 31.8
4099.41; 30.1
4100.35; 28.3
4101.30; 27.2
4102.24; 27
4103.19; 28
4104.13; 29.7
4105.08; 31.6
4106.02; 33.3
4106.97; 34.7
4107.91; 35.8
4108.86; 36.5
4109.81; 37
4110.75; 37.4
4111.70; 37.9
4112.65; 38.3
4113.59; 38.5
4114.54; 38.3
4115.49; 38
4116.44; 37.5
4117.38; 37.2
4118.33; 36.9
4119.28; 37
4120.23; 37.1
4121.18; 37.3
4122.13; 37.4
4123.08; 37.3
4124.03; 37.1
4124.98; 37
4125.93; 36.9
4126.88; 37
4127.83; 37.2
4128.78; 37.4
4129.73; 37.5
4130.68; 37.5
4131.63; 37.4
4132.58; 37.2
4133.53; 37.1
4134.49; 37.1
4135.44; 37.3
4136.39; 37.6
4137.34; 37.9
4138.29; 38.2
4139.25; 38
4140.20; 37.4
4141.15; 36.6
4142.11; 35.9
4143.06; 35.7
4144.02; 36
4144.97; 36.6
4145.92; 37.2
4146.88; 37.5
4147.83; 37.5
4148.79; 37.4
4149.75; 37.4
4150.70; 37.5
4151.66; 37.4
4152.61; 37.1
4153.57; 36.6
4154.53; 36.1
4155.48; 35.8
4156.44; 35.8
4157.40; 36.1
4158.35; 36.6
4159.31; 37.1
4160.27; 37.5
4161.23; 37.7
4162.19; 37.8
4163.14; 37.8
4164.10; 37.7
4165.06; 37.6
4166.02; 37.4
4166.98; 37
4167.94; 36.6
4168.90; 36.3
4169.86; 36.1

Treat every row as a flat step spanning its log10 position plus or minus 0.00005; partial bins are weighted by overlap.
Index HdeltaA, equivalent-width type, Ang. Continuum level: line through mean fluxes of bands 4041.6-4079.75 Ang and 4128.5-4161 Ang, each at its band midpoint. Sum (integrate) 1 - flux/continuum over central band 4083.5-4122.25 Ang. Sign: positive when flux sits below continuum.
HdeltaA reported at 1.5 Ang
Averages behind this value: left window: 36.3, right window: 37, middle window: 35.2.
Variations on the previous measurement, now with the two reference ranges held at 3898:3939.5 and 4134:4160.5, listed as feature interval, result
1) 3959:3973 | 4.3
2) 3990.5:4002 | -2.7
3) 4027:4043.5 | -2.1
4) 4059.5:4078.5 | -1.8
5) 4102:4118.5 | 0.0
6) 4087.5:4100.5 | -0.3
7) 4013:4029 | -3.5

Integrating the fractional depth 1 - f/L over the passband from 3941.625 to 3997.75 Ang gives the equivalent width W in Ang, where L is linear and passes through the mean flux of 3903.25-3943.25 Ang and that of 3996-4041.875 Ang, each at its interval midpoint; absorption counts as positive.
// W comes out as 2.6 Ang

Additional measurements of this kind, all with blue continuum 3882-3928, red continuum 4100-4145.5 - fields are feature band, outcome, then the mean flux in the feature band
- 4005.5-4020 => -1.8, 37.3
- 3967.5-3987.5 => 3.6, 26.6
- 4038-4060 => -1.4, 36.3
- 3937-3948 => 1.6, 26.9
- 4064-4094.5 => -1.4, 36.6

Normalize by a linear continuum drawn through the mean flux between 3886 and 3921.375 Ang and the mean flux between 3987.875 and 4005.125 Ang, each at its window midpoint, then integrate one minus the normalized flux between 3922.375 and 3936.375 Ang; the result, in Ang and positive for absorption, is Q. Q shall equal 6.1 Ang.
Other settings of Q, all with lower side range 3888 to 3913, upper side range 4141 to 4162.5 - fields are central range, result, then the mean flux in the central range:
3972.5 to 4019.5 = -2.9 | 35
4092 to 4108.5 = 1.5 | 32.4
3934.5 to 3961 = 3.2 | 27.9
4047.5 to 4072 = -1.3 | 36.4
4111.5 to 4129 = -0.7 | 37.4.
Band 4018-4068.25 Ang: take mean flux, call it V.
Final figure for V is 36.3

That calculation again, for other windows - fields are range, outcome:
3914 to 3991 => 26.5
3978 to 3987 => 32.9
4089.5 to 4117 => 34.6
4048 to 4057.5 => 36.2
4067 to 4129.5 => 35.8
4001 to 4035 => 36.8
